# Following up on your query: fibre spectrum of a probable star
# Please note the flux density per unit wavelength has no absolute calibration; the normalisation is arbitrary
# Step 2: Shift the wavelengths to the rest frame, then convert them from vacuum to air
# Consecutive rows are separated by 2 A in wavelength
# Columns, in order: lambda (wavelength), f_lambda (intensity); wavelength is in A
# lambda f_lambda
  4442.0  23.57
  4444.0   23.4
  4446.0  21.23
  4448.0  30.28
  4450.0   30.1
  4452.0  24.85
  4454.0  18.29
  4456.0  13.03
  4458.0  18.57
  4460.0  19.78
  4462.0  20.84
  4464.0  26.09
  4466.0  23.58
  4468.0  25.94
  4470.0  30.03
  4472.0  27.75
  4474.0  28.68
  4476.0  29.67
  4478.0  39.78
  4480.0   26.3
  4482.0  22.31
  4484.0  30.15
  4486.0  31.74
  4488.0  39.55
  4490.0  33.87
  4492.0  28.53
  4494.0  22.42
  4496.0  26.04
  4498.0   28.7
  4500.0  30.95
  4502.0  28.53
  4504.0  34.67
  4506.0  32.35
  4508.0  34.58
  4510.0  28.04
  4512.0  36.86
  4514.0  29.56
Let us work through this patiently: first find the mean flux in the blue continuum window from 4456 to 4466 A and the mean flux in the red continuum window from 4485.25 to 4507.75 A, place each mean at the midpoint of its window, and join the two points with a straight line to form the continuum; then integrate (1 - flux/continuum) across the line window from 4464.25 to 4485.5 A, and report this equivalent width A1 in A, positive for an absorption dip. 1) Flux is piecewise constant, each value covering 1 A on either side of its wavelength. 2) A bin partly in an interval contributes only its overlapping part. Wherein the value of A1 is -3.3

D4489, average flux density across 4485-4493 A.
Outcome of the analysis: 33.4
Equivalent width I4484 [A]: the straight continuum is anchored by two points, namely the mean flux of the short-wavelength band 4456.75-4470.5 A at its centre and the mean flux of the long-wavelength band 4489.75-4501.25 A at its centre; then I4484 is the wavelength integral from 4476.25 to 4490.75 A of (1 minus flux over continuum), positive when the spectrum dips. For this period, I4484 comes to -3.1 A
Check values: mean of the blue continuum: 23.1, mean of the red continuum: 28.1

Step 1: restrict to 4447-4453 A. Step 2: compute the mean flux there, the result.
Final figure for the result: 28.4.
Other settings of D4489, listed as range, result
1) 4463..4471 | 26.4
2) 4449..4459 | 21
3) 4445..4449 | 25.8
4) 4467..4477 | 28.4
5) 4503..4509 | 33.9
